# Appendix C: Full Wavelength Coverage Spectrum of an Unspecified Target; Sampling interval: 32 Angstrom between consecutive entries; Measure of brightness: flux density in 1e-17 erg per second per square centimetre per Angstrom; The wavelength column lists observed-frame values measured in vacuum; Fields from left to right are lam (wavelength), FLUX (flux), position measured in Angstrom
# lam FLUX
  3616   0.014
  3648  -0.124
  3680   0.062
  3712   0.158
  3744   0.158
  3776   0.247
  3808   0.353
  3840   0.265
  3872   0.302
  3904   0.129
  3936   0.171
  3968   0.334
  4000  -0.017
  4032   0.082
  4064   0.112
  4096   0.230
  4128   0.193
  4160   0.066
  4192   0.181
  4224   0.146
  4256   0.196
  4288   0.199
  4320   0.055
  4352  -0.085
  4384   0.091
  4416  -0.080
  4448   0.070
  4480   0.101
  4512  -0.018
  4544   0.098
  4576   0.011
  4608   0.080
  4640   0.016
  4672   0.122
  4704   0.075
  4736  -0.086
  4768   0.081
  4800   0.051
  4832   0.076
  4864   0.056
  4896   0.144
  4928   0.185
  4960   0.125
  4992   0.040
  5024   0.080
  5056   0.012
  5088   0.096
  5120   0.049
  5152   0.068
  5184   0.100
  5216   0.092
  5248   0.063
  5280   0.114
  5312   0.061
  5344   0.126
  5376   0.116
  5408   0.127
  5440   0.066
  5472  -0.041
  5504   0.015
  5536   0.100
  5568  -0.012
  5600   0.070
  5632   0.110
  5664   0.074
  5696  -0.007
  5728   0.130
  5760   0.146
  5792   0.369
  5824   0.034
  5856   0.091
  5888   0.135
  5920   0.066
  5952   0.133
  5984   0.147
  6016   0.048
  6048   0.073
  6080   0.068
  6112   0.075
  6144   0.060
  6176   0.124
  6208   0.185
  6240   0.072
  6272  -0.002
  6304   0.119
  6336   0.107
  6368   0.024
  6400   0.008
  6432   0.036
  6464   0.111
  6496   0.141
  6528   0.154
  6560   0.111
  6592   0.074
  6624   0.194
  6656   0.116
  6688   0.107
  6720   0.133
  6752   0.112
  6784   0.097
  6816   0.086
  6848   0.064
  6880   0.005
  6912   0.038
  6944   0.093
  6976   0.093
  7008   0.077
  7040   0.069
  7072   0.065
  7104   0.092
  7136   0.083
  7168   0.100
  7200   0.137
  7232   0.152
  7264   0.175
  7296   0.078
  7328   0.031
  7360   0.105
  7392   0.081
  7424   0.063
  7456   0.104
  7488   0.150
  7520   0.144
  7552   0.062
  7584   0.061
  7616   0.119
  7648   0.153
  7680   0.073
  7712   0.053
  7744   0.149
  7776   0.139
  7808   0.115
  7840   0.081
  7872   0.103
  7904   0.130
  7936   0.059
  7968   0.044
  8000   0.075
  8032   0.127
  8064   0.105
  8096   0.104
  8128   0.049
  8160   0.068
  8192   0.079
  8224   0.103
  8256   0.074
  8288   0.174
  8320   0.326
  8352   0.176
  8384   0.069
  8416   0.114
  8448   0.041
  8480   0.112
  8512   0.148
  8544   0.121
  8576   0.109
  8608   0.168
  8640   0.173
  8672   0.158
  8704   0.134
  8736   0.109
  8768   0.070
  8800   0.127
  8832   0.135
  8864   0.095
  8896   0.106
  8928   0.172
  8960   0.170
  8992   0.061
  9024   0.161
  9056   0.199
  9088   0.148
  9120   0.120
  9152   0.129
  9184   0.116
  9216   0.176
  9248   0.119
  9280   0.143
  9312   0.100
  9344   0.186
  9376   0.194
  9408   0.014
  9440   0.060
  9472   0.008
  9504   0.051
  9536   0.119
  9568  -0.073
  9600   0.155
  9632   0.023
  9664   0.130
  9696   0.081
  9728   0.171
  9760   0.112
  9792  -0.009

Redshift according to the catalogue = 1.23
